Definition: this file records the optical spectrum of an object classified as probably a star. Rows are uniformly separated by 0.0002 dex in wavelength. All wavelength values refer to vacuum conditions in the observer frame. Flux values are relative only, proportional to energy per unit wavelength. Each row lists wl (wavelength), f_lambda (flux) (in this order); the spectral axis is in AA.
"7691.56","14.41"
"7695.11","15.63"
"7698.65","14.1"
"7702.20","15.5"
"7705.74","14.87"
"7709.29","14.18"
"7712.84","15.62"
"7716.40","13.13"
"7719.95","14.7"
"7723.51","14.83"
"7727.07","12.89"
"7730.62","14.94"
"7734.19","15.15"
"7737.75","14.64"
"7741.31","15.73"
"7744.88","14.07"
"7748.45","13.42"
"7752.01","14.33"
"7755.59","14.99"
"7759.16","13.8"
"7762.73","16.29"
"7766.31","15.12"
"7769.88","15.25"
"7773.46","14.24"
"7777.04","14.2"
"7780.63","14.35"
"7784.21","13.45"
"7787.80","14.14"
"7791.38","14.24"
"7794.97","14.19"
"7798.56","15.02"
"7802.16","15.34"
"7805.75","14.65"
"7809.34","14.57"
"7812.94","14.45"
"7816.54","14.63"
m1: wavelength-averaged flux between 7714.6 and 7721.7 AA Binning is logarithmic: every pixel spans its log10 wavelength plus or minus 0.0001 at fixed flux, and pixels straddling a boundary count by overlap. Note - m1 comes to 13.9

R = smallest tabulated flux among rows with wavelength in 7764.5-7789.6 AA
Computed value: 13.45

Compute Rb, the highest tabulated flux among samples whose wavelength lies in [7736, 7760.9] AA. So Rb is 15.73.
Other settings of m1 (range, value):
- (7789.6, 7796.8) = 14.2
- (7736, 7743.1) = 15.2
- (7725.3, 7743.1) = 14.7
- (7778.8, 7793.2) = 14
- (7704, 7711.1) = 14.5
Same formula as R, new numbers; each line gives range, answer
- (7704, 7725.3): 13.13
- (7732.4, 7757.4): 13.42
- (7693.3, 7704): 14.1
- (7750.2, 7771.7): 13.8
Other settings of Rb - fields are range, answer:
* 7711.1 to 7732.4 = 15.62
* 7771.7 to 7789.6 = 14.35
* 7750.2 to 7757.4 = 14.99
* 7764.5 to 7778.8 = 15.25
